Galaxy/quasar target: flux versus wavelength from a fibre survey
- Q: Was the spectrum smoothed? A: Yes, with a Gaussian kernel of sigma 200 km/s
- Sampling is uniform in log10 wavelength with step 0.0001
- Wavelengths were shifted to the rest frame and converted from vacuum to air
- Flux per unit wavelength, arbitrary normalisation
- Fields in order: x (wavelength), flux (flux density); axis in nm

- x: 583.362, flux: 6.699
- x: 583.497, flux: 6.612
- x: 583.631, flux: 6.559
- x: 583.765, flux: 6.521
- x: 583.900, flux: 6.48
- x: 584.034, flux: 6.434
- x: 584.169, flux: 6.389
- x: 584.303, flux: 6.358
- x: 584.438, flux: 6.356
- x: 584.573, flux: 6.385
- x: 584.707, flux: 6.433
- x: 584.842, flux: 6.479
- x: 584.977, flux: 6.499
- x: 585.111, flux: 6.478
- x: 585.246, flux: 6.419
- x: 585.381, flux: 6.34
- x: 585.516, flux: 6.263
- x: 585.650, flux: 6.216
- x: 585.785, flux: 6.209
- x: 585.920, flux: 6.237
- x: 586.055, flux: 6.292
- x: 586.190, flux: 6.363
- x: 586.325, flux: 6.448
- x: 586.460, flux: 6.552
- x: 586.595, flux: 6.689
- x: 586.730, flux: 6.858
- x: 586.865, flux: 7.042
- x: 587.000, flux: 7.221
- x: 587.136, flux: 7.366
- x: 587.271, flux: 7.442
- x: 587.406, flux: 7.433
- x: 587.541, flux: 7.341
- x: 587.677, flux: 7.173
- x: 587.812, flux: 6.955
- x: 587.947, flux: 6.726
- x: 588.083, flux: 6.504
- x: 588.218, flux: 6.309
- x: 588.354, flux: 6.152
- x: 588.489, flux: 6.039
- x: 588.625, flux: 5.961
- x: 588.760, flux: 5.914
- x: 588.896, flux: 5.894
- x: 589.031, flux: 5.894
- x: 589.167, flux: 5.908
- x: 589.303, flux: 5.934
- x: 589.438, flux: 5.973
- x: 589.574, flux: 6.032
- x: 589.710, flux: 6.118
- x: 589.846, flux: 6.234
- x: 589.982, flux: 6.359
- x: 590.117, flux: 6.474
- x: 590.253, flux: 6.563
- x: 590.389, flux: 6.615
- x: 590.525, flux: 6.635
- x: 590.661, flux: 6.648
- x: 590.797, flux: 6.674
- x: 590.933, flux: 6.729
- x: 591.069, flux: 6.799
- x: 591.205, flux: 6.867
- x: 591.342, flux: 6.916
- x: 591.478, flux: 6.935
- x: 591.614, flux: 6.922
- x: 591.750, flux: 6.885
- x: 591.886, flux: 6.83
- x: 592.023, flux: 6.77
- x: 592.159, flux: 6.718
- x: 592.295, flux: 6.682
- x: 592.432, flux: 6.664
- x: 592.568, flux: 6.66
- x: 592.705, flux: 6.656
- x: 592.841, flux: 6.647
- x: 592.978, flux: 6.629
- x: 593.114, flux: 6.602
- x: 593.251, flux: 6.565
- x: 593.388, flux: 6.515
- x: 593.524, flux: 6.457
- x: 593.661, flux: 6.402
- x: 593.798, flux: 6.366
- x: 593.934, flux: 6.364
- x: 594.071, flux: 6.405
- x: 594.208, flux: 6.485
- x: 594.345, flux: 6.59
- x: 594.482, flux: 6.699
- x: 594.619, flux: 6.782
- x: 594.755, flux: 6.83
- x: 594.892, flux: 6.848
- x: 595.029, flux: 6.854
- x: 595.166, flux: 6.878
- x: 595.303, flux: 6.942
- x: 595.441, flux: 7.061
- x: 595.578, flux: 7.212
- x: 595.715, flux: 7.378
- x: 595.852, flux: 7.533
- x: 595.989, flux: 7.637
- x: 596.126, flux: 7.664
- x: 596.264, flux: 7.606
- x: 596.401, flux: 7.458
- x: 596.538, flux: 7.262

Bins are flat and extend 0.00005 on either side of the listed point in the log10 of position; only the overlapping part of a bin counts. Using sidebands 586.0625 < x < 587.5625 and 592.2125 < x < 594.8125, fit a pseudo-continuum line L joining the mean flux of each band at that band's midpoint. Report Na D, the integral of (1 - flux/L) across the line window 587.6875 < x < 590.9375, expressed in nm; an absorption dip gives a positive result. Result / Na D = 0.24 nm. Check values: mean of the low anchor 6.94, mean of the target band 6.31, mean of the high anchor 6.58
